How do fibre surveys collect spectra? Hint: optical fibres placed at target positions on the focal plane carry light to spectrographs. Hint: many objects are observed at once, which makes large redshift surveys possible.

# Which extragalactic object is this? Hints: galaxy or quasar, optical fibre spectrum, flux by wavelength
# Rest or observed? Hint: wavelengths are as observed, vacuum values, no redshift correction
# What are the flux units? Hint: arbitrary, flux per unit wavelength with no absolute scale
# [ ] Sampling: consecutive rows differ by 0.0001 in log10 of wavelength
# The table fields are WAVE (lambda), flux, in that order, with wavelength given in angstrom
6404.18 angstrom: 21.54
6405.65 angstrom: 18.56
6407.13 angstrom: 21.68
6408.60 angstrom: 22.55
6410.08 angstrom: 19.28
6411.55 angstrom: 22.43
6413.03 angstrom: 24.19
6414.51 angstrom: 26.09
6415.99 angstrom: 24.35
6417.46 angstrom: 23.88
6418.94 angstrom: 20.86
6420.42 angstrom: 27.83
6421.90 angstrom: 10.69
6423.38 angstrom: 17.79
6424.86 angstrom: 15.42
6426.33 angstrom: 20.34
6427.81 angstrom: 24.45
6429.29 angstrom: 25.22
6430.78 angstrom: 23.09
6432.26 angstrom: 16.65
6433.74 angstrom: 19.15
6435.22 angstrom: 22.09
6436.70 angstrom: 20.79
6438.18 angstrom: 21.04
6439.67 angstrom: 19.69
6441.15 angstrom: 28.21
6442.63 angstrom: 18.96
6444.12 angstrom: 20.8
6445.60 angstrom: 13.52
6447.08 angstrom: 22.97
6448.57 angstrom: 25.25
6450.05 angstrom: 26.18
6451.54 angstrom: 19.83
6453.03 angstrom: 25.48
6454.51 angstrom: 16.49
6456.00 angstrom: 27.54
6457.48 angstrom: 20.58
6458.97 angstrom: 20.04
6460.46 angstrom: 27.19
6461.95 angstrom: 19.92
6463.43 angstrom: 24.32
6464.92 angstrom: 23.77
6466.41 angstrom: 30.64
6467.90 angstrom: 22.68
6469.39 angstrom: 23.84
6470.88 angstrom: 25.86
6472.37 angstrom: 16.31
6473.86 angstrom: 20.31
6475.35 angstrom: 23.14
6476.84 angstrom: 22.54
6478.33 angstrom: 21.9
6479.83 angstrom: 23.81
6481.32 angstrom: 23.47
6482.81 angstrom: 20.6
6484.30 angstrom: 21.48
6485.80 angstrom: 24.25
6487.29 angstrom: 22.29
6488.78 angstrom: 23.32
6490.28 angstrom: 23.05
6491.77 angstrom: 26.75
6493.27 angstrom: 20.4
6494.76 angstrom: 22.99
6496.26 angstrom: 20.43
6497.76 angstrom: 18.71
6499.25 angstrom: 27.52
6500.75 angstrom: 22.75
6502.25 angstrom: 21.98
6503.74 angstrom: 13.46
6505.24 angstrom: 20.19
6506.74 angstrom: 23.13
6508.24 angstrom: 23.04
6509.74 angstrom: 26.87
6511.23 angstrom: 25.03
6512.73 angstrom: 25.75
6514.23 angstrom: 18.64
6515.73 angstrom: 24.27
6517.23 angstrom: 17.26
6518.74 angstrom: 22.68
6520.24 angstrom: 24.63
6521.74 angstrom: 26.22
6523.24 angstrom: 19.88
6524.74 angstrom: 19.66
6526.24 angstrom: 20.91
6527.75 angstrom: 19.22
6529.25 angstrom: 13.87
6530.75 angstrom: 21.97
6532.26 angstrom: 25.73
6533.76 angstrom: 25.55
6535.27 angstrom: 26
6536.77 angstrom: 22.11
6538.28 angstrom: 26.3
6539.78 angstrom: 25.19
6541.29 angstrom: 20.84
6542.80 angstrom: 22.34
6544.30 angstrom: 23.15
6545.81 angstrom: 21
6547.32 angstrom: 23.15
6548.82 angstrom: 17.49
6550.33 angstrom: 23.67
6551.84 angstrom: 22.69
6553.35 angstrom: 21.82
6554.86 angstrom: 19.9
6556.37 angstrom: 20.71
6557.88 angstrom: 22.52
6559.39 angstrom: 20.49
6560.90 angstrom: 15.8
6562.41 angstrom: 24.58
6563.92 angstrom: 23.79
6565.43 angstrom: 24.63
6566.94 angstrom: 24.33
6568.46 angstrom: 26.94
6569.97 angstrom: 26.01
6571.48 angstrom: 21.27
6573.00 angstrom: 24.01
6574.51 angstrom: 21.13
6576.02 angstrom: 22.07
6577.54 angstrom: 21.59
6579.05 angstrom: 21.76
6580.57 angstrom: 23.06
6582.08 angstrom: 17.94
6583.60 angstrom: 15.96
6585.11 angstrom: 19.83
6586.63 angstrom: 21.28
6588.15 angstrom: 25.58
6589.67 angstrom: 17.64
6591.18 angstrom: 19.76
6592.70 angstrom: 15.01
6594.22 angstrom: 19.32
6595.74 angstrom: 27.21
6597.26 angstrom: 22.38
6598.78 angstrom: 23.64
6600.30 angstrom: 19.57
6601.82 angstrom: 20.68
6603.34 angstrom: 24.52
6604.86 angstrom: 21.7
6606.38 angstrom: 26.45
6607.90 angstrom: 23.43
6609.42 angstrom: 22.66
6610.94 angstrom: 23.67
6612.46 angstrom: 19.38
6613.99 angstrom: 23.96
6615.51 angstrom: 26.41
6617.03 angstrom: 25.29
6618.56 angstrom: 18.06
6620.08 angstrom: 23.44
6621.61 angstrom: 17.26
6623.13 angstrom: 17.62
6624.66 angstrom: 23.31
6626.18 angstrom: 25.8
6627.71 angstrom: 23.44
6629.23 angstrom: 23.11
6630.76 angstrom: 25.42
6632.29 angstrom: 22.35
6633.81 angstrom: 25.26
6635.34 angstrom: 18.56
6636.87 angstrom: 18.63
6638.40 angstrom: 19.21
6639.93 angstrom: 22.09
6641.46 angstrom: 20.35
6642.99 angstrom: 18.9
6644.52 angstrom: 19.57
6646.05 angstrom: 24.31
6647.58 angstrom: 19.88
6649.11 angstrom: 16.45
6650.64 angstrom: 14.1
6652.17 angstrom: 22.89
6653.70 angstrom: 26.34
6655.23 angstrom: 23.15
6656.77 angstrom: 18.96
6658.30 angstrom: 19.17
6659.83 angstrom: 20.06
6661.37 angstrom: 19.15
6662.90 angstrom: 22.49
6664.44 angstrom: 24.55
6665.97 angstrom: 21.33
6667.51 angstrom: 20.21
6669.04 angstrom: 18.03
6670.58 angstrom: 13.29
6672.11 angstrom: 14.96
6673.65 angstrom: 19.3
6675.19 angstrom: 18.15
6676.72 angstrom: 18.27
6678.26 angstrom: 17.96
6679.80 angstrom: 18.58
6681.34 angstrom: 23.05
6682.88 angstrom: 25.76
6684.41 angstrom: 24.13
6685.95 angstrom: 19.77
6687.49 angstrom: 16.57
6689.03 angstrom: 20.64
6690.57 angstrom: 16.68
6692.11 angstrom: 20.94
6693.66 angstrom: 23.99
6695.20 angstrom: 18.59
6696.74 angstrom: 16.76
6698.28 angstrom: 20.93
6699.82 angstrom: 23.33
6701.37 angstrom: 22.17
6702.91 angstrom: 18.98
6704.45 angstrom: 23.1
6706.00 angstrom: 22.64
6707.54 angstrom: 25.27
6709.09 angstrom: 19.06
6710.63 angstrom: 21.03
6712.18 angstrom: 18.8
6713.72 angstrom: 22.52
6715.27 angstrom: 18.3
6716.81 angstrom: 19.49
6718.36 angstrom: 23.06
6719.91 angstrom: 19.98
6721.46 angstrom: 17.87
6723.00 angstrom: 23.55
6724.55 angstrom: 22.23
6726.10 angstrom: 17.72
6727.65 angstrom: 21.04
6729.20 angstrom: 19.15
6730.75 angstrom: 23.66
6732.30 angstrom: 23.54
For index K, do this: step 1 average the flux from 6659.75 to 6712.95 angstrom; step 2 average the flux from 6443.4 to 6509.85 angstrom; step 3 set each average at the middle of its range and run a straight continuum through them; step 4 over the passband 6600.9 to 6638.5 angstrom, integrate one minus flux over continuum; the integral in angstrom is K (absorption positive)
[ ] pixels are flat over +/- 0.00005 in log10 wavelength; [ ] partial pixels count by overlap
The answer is -2.7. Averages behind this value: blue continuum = 22.4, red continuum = 20.2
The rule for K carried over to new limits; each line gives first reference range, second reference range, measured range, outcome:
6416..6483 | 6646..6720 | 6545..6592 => -1.27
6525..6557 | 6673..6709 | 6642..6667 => 0.34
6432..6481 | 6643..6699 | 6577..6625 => -1.93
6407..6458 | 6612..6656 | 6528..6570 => -1.81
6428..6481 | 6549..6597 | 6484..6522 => -0.88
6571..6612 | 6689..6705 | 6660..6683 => 1.40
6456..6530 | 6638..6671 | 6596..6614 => -1.58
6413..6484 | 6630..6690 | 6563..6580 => -1.93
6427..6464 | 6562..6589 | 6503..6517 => 0.09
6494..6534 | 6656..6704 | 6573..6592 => 0.30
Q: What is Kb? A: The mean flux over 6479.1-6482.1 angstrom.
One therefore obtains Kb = 23.6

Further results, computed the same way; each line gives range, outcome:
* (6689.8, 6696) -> 20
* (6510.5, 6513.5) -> 25.3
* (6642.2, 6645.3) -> 19.3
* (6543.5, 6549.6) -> 21.2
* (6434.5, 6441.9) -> 22.4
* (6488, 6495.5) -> 23.3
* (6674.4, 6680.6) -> 18.3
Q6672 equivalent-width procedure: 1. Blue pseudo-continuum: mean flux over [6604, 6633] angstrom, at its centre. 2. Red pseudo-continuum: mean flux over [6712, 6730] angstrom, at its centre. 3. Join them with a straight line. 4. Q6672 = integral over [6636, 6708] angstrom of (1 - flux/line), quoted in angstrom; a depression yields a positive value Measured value 4.1 angstrom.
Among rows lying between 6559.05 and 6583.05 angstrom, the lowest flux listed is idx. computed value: 15.8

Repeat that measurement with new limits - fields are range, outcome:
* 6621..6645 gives 17.26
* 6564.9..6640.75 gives 15.01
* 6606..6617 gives 19.38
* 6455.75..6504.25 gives 13.46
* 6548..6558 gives 17.49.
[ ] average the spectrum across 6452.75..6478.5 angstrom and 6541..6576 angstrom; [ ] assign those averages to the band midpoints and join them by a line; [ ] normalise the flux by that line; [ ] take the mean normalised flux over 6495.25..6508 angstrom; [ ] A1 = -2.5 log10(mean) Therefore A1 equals 0.08 mag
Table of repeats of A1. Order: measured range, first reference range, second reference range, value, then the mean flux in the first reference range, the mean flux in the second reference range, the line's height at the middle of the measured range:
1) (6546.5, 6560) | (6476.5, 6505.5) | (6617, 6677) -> 0.00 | 22.1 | 20.5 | 21.5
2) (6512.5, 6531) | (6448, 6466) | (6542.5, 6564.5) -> 0.05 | 23.2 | 21.5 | 22.1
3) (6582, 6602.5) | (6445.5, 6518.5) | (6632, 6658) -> 0.04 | 22.6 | 20.6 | 21.2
